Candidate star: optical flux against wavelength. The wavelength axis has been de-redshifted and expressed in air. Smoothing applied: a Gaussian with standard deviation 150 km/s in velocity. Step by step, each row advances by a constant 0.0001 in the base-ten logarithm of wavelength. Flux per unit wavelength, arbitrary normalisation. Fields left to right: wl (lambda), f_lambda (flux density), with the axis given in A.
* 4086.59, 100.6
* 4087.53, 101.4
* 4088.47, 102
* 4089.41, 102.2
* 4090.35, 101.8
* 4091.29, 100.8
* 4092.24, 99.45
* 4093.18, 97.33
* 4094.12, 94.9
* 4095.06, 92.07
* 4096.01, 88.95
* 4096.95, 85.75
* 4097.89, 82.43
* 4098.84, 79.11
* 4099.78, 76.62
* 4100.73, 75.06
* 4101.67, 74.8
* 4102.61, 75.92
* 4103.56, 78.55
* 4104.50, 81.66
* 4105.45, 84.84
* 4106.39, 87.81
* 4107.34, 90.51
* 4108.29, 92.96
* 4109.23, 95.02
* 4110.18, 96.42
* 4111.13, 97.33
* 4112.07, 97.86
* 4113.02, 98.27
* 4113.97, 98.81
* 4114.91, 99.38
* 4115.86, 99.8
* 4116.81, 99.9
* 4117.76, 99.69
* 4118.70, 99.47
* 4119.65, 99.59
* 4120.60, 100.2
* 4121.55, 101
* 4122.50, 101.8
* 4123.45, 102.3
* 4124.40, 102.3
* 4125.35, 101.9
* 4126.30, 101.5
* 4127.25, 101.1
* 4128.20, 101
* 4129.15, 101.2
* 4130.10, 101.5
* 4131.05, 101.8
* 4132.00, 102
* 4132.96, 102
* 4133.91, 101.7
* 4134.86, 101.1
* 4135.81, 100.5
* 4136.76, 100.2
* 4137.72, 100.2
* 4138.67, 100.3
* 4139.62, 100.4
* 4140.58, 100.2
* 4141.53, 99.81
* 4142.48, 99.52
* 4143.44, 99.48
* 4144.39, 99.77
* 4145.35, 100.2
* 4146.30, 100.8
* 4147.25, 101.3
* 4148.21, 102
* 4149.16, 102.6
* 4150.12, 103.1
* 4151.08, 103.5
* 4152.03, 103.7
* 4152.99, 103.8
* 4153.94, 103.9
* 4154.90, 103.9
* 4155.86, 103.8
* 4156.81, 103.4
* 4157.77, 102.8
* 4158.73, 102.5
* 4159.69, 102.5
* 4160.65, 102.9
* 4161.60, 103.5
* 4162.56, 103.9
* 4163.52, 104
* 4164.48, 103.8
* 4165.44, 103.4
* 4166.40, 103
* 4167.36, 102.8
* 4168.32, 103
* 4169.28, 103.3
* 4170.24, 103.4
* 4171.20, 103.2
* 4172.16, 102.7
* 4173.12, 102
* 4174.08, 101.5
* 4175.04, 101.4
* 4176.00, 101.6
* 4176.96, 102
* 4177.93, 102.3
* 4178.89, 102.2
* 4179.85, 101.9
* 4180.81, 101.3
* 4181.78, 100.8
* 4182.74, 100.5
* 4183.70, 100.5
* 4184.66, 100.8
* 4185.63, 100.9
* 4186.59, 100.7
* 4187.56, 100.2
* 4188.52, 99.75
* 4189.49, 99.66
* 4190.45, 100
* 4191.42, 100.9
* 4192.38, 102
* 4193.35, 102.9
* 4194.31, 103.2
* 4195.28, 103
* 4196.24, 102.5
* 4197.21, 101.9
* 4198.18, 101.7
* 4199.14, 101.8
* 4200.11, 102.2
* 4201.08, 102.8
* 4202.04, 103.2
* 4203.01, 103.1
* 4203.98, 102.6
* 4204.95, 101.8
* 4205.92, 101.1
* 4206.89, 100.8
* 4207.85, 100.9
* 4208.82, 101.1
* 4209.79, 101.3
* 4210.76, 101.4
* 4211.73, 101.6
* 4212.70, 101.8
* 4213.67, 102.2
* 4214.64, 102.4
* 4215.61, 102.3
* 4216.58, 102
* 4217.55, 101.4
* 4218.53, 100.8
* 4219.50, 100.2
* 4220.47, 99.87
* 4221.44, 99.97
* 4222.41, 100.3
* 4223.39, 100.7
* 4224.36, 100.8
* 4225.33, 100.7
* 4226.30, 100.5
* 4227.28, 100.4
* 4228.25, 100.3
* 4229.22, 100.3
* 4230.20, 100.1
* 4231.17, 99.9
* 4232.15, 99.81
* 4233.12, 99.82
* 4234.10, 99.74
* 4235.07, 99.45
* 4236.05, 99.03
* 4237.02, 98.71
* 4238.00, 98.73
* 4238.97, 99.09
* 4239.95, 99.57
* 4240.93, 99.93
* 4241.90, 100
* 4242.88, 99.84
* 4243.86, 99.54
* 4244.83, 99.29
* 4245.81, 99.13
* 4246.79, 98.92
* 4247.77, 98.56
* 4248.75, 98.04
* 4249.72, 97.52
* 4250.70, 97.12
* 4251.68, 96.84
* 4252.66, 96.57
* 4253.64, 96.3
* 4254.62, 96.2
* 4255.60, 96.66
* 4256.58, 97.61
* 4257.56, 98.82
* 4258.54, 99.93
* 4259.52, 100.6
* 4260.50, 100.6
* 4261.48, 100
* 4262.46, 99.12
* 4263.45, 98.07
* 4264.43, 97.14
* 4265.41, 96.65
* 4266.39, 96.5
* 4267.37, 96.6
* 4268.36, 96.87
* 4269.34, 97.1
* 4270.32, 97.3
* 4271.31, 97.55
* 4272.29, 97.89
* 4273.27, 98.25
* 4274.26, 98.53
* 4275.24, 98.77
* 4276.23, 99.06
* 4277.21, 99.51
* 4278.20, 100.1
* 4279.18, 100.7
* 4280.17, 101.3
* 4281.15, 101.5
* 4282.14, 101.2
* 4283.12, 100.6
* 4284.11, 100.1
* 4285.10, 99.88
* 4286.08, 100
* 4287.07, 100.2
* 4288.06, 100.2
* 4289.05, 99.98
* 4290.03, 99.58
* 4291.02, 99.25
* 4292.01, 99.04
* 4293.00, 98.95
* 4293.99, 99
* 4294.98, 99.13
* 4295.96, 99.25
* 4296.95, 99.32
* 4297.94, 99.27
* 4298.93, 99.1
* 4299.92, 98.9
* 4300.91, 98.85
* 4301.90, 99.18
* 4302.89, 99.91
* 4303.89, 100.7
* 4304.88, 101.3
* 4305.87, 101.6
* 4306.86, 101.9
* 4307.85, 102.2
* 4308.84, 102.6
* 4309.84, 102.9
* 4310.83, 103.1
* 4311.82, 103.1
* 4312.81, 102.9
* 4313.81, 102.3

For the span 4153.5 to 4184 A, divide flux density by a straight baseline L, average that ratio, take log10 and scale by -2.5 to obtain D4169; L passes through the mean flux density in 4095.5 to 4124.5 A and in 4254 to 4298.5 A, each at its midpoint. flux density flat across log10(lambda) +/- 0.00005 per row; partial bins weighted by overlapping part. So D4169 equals -0.09 mag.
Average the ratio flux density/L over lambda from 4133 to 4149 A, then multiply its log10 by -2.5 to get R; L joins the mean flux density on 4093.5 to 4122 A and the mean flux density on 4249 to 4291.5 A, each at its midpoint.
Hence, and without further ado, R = -0.09 mag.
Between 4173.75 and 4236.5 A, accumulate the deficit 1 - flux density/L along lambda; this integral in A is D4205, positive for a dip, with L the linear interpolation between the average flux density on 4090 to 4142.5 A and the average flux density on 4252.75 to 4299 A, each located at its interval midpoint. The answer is -2.4 A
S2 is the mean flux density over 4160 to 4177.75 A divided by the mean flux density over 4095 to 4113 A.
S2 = 1.2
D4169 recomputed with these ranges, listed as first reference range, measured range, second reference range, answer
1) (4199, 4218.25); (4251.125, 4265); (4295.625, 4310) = 0.03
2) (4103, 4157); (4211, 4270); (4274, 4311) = 0.01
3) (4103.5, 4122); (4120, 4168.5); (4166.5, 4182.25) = -0.03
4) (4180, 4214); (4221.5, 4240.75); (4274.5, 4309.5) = 0.01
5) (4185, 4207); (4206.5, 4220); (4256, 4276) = -0.01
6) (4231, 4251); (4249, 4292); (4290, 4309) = 0.01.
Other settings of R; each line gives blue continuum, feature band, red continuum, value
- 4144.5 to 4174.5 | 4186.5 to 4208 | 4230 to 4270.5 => -0.01 mag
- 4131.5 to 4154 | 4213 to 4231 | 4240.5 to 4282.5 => -0.01 mag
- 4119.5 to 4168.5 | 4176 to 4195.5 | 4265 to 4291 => 0.00 mag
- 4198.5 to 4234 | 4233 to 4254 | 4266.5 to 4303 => 0.02 mag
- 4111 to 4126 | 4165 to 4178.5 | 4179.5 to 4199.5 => -0.02 mag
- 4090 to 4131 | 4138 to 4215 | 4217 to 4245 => -0.05 mag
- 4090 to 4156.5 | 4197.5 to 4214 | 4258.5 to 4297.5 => -0.04 mag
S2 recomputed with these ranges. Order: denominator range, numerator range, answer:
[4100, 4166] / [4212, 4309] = 1.01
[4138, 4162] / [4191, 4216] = 1.00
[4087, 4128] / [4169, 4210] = 1.08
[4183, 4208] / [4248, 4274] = 0.96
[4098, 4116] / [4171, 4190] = 1.15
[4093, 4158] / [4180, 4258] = 1.04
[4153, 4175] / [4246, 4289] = 0.96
